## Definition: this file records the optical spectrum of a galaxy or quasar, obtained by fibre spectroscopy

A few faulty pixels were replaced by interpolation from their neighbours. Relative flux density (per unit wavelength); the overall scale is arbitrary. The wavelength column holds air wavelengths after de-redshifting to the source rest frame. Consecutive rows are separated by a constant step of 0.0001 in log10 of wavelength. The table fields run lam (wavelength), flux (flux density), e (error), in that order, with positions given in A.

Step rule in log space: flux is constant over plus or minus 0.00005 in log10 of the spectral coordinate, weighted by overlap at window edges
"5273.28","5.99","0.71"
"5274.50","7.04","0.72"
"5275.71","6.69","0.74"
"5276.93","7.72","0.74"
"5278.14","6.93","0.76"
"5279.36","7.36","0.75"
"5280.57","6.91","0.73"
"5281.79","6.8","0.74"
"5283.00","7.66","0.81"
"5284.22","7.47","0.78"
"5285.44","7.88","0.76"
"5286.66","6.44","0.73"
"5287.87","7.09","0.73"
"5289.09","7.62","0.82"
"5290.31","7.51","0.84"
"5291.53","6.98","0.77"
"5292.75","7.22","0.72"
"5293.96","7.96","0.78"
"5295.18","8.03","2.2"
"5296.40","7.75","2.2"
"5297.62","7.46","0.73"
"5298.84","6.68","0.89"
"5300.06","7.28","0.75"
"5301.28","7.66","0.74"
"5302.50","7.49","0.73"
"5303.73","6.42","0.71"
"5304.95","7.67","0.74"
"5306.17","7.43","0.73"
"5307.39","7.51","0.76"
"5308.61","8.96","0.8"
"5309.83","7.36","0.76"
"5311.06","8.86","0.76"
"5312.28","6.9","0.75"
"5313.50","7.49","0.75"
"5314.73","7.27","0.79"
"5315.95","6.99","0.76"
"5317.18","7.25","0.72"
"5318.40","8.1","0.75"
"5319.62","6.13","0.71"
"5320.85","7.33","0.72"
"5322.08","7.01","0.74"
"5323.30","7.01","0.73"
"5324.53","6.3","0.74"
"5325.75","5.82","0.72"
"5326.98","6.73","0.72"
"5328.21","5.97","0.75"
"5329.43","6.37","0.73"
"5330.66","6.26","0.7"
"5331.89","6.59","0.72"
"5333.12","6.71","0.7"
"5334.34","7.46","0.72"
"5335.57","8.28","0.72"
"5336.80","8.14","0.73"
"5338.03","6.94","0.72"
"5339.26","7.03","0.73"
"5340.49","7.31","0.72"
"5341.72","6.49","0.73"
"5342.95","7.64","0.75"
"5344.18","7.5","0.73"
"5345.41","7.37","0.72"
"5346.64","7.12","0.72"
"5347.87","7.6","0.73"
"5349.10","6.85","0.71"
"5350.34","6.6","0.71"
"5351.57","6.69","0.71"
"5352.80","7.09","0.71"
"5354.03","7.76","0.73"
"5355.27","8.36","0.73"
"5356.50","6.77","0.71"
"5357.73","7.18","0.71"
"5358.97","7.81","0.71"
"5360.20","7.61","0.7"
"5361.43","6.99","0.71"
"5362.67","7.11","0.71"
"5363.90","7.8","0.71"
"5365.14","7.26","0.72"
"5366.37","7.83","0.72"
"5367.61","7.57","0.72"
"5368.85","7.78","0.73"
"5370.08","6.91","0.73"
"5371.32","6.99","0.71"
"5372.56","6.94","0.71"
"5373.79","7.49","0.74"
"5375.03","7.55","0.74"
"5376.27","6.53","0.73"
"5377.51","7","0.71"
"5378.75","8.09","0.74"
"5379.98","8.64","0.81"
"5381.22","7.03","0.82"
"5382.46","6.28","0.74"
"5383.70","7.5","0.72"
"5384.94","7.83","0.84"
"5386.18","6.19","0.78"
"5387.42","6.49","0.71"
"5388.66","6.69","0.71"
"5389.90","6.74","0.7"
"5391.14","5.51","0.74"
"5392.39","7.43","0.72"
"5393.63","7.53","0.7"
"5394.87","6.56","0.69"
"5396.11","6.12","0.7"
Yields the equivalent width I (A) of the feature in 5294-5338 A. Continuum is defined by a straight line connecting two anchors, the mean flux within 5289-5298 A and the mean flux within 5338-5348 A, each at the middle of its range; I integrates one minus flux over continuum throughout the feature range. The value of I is 1.1 A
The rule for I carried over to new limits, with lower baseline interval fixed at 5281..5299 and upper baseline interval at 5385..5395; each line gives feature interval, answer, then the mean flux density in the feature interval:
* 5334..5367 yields -1.8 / 7.35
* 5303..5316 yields -0.5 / 7.55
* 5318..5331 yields 1.0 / 6.62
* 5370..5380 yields -0.7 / 7.3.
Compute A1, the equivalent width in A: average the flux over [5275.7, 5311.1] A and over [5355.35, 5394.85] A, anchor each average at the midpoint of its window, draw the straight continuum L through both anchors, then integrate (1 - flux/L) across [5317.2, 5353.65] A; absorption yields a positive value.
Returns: 1.57 A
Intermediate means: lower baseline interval 7.42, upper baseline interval 7.2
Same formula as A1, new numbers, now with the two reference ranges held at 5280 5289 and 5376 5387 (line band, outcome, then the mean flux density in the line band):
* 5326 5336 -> 0.7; 6.73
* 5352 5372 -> -0.5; 7.42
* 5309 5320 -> -0.3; 7.43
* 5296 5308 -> -0.2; 7.33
